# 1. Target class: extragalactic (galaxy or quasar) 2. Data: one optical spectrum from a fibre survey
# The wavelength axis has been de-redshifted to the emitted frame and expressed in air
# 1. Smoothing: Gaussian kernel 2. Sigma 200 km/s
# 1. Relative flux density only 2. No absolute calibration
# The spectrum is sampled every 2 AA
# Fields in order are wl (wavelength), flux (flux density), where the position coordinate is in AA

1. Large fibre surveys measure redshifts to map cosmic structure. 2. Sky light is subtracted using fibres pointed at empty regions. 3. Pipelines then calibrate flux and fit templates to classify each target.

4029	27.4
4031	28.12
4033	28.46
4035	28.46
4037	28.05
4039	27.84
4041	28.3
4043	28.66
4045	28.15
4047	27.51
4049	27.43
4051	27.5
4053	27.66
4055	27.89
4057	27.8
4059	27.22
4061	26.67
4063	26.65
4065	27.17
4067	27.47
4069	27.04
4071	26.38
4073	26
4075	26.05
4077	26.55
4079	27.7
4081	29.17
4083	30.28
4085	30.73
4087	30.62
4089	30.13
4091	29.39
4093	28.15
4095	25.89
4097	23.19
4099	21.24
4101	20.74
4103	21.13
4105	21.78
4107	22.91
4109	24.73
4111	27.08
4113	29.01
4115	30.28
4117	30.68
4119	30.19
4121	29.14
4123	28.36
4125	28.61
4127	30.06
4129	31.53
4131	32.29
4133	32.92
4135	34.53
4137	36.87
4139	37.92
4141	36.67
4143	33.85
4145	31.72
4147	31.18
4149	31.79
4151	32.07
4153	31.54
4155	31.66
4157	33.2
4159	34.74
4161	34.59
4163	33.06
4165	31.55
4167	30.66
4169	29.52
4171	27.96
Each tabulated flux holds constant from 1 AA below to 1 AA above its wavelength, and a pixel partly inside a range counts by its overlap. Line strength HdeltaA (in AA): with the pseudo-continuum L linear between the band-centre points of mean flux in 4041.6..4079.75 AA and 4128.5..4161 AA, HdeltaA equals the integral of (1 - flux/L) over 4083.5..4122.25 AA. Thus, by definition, 4.6 AA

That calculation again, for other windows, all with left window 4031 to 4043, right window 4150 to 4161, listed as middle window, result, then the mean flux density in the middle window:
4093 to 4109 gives 4.1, 22.9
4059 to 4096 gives 2.4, 27.9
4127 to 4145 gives -1.2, 34.2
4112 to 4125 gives 0.8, 29.5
